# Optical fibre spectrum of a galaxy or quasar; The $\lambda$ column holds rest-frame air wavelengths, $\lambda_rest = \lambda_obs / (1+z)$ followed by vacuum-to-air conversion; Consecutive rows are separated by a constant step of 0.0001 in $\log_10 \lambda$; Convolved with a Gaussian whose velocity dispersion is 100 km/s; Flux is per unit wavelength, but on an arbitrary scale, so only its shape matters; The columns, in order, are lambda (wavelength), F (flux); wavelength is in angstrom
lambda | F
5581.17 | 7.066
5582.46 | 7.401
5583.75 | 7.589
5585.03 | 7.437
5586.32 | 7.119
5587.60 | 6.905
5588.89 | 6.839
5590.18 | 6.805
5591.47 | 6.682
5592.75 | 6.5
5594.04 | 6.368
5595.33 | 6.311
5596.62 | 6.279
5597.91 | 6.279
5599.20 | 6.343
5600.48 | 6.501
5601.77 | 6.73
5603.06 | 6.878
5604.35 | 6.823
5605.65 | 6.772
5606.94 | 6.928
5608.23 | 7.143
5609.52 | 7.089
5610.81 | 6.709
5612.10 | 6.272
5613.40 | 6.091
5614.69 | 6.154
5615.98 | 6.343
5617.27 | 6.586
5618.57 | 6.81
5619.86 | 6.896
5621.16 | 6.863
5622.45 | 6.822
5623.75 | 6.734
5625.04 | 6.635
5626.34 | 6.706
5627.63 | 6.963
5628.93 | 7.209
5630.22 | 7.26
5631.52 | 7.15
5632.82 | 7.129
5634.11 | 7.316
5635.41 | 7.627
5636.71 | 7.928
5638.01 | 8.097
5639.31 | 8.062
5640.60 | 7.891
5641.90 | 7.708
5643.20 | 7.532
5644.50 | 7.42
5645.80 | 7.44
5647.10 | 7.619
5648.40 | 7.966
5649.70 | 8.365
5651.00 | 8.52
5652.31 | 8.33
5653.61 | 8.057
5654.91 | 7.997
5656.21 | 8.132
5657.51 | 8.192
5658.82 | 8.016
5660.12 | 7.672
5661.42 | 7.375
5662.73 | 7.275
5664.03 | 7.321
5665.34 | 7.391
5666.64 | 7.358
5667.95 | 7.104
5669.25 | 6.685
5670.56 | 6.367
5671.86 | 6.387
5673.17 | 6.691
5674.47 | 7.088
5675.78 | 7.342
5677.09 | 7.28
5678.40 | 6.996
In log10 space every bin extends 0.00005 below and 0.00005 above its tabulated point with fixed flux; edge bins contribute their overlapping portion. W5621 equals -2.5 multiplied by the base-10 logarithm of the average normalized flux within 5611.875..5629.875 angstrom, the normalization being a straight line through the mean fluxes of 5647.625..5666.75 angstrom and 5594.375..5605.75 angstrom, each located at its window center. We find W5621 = 0.06 mag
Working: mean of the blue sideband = 6.53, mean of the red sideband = 7.88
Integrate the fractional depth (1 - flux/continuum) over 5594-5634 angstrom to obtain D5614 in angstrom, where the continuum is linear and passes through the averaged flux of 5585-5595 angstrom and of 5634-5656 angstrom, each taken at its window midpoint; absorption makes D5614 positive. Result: 3.0 angstrom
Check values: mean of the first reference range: 6.78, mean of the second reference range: 7.89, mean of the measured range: 6.72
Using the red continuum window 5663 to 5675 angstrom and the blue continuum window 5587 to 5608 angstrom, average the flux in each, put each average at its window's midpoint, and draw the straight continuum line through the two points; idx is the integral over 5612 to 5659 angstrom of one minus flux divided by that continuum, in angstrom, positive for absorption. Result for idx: -4.01 angstrom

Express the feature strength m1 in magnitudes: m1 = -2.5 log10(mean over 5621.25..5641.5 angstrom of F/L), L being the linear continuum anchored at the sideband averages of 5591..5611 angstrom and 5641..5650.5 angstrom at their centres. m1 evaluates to 0.01 mag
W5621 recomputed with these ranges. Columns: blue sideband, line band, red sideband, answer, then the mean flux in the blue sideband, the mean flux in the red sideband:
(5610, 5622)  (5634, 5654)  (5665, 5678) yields -0.17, 6.54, 6.96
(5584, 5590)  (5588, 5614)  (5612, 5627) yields 0.04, 7.09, 6.59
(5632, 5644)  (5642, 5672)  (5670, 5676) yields -0.06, 7.69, 6.75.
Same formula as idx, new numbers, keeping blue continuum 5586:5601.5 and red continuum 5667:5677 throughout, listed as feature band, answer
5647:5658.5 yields -2.32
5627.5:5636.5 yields -0.77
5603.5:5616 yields -0.04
